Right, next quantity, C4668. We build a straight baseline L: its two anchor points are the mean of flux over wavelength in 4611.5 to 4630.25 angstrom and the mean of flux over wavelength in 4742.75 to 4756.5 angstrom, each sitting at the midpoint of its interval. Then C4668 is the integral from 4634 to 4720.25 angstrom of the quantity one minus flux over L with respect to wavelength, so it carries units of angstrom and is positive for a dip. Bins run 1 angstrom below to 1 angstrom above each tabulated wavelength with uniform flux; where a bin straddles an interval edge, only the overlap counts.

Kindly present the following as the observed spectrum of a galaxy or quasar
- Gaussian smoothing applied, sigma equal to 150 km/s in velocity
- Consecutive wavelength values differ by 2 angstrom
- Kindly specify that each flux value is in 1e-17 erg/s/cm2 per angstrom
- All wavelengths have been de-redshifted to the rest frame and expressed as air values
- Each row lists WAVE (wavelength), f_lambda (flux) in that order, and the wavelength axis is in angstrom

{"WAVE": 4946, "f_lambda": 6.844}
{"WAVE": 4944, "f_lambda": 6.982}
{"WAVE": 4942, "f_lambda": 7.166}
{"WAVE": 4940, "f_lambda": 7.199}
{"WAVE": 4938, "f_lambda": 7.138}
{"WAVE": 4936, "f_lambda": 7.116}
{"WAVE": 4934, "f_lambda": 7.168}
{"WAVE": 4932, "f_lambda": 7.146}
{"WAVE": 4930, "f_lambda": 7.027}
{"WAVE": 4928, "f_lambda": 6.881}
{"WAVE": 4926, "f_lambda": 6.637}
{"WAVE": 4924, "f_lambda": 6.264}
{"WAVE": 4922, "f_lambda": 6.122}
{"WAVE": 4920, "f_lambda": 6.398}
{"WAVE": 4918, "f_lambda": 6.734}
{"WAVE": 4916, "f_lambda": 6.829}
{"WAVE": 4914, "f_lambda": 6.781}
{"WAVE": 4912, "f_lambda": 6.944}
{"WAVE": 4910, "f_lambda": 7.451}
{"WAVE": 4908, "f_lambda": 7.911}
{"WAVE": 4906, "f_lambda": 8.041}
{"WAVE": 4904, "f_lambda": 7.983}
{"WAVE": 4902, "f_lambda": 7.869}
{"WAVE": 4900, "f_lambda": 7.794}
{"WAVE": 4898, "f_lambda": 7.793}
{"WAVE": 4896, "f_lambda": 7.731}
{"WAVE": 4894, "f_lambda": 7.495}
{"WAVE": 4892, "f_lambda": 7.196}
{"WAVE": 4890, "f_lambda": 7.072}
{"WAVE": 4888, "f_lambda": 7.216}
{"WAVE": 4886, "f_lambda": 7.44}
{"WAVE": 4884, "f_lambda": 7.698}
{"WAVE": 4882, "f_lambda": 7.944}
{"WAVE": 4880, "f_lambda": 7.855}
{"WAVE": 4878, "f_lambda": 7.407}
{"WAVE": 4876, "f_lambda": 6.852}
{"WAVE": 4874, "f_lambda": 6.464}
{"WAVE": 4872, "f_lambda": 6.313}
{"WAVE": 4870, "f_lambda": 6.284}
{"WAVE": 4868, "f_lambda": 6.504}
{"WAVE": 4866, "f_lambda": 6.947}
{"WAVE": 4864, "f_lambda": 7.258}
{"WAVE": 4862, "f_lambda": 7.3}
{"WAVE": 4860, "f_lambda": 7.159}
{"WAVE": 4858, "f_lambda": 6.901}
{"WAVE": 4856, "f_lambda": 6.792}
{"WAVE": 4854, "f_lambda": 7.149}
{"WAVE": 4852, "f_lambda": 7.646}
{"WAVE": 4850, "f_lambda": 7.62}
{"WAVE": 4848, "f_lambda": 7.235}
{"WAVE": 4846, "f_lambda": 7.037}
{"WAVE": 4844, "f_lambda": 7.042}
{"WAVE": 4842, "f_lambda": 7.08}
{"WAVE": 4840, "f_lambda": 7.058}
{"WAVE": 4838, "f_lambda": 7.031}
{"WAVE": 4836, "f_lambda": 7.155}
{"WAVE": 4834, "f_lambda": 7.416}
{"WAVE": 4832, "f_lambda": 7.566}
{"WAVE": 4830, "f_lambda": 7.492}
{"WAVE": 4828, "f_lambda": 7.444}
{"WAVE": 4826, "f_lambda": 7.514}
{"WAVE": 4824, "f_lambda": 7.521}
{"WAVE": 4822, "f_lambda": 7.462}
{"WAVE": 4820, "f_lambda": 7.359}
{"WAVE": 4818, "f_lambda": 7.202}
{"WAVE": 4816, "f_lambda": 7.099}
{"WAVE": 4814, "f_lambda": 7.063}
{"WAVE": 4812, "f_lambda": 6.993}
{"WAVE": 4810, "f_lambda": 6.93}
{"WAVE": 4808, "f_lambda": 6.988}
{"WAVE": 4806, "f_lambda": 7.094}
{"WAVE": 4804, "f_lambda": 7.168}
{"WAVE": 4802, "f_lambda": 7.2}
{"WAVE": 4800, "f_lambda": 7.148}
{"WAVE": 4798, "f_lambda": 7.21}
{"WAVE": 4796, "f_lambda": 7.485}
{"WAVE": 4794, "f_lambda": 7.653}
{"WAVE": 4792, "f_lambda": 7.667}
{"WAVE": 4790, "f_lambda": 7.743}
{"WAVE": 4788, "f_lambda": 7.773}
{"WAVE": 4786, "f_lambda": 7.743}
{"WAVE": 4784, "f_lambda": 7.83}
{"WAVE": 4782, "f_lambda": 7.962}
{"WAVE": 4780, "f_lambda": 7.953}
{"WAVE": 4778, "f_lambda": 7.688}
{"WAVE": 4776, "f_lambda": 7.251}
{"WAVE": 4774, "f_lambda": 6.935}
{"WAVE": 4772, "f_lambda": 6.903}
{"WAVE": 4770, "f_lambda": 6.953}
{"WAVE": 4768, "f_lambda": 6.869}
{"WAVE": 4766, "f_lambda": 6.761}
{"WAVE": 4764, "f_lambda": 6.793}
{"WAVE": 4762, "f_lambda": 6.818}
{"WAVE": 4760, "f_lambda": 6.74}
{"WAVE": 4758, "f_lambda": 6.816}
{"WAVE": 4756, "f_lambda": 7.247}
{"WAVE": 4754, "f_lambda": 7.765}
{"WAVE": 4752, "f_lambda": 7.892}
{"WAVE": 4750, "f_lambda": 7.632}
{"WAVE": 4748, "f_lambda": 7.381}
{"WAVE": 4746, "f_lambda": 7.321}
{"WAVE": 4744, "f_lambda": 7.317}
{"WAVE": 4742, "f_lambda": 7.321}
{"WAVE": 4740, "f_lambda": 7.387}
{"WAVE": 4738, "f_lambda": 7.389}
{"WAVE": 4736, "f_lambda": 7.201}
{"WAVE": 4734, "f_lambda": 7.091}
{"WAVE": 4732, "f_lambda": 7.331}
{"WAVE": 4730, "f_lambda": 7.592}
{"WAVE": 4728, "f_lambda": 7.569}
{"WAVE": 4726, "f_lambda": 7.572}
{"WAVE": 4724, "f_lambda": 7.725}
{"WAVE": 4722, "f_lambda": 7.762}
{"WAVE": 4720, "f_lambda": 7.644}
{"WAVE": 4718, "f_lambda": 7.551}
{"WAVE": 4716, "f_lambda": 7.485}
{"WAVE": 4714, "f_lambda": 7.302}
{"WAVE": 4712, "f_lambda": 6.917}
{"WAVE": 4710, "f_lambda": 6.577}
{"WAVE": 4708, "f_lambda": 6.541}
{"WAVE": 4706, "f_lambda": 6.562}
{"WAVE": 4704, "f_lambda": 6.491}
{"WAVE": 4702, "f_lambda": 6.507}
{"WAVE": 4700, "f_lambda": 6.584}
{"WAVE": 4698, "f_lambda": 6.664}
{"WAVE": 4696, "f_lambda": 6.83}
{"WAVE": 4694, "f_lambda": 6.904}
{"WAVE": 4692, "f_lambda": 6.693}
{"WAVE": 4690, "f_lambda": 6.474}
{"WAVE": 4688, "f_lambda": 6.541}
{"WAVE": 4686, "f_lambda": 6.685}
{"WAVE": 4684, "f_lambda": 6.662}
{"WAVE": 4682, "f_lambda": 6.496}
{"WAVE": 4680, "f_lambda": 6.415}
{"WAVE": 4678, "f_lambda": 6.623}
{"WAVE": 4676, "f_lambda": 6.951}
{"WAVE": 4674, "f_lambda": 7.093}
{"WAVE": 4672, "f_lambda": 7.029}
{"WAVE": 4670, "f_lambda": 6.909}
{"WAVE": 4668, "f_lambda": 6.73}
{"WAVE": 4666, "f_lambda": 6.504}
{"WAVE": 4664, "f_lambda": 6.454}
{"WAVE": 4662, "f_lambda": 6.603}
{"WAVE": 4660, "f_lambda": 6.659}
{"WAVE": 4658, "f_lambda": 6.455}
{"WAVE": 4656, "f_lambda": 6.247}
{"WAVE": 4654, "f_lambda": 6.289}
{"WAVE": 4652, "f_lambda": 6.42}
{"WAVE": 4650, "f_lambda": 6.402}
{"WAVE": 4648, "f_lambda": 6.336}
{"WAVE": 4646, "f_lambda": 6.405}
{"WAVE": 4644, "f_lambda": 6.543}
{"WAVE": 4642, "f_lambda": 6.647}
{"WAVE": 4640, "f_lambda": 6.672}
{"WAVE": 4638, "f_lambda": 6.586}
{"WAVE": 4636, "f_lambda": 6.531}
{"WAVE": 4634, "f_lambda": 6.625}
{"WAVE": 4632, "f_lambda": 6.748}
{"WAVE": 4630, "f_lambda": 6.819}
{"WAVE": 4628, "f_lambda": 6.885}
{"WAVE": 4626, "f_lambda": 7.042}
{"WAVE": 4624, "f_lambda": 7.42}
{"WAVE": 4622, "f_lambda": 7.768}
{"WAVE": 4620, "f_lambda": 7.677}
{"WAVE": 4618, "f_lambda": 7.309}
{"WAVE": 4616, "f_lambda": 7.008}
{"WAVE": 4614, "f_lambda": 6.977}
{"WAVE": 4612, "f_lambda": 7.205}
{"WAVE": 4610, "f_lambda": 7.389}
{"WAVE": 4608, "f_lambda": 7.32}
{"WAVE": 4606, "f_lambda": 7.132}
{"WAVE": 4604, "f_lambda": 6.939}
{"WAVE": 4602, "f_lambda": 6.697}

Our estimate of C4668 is 7.9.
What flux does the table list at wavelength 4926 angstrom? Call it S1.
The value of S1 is 6.637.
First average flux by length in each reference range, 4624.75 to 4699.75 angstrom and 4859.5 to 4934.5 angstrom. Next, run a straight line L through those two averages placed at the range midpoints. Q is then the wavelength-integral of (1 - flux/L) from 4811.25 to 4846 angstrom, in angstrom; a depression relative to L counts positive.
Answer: -1.3 angstrom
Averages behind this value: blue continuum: 6.64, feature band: 7.26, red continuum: 7.16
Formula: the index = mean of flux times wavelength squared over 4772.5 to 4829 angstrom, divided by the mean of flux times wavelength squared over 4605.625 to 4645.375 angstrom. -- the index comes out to 1.14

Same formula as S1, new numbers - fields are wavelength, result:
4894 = 7.495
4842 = 7.08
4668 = 6.73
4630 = 6.819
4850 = 7.62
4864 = 7.258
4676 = 6.951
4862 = 7.3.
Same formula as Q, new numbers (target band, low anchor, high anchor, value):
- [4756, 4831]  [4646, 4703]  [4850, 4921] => -3.36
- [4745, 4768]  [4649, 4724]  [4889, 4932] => -0.97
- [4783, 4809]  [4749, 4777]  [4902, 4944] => -1.27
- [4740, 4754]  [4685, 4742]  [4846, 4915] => -0.76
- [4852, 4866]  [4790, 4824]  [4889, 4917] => 0.50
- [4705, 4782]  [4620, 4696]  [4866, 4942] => -4.55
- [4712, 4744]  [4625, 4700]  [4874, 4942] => -3.03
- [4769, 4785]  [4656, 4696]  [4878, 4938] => -1.17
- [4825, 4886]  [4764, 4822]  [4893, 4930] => 0.60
